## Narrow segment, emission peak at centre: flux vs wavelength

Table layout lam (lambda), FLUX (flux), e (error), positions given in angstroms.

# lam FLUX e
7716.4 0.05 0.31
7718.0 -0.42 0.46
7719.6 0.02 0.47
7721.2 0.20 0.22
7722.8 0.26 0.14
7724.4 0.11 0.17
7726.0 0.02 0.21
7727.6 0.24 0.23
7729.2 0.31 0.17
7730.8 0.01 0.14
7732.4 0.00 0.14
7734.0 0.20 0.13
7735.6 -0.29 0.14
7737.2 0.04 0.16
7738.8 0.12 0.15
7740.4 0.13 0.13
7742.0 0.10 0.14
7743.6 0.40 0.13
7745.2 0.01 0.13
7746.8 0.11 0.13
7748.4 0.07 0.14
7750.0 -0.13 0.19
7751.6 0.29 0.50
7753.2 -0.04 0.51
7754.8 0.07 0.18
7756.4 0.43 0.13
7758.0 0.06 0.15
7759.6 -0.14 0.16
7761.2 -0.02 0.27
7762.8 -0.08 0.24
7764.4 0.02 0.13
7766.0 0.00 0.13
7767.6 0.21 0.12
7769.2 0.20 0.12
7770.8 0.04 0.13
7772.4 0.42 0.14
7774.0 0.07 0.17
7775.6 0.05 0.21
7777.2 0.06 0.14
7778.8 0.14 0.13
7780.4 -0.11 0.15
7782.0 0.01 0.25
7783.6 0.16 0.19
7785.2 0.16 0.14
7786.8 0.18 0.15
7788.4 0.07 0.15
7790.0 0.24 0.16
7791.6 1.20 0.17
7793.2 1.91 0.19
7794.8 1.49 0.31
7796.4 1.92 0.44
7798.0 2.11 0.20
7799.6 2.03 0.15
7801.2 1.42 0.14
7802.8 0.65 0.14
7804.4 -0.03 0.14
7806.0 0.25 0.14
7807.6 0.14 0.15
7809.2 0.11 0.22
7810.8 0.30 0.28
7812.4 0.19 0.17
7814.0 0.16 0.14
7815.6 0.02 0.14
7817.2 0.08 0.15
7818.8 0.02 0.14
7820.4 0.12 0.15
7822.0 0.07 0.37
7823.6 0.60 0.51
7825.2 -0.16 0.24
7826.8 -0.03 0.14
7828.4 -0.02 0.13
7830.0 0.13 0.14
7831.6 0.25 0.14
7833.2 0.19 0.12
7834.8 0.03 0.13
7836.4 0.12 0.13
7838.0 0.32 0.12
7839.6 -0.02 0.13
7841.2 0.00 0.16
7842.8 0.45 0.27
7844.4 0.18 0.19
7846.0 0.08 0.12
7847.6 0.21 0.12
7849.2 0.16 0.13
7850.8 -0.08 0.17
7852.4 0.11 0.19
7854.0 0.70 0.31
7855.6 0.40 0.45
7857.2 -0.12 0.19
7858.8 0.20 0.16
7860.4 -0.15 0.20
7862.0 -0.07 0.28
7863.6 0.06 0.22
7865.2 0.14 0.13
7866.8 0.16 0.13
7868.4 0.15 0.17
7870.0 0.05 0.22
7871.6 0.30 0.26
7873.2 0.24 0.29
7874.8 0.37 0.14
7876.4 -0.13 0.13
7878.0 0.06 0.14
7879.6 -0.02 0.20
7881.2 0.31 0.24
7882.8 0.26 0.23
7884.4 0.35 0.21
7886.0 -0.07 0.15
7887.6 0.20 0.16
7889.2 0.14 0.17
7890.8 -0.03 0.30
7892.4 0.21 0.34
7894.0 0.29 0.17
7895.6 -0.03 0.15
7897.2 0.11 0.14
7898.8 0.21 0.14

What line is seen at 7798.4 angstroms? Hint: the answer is [O II] 3727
